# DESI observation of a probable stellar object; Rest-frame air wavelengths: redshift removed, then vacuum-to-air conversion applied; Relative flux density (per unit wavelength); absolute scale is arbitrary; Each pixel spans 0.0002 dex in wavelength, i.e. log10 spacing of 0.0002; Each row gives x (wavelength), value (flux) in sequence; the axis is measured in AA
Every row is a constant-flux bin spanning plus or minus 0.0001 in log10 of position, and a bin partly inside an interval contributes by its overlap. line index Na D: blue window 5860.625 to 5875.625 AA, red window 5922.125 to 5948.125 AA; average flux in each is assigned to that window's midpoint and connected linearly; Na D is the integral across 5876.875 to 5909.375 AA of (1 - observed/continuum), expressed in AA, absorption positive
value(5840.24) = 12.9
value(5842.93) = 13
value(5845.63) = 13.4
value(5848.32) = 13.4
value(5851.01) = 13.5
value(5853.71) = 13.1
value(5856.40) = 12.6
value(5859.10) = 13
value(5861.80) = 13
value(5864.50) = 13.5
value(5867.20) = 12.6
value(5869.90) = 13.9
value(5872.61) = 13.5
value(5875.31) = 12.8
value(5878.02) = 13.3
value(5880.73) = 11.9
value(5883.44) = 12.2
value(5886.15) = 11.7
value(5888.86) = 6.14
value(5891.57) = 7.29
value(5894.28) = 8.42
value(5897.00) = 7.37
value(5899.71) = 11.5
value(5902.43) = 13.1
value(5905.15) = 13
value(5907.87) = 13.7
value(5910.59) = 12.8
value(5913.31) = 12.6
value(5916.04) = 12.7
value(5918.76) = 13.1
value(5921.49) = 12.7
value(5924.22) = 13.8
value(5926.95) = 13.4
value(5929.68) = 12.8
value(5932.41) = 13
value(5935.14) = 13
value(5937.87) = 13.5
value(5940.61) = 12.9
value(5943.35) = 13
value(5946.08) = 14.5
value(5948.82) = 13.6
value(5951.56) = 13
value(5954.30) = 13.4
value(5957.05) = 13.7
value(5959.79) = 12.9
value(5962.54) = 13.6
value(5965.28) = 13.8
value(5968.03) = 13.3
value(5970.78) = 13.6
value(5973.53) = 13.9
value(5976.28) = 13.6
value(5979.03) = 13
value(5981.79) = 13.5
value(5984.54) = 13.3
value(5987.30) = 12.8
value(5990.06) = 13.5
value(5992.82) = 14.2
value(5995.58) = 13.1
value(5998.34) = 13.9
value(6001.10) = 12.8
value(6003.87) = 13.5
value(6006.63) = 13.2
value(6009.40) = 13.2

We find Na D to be 6.1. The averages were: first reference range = 13.3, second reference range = 13.3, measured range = 10.8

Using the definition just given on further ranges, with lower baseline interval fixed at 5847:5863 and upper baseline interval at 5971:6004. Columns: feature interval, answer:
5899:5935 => 0.78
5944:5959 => -0.27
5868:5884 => 0.24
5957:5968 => -0.07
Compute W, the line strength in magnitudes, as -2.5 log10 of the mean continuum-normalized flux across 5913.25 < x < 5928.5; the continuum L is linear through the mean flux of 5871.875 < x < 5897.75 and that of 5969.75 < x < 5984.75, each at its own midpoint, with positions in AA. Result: -0.13 mag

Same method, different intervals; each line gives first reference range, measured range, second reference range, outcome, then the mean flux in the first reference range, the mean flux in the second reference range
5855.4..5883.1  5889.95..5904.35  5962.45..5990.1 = 0.34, 13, 13.4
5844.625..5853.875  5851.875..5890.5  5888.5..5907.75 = -0.04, 13.4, 9.99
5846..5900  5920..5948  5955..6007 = -0.05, 11.8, 13.4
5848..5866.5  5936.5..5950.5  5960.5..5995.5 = -0.01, 13.1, 13.5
